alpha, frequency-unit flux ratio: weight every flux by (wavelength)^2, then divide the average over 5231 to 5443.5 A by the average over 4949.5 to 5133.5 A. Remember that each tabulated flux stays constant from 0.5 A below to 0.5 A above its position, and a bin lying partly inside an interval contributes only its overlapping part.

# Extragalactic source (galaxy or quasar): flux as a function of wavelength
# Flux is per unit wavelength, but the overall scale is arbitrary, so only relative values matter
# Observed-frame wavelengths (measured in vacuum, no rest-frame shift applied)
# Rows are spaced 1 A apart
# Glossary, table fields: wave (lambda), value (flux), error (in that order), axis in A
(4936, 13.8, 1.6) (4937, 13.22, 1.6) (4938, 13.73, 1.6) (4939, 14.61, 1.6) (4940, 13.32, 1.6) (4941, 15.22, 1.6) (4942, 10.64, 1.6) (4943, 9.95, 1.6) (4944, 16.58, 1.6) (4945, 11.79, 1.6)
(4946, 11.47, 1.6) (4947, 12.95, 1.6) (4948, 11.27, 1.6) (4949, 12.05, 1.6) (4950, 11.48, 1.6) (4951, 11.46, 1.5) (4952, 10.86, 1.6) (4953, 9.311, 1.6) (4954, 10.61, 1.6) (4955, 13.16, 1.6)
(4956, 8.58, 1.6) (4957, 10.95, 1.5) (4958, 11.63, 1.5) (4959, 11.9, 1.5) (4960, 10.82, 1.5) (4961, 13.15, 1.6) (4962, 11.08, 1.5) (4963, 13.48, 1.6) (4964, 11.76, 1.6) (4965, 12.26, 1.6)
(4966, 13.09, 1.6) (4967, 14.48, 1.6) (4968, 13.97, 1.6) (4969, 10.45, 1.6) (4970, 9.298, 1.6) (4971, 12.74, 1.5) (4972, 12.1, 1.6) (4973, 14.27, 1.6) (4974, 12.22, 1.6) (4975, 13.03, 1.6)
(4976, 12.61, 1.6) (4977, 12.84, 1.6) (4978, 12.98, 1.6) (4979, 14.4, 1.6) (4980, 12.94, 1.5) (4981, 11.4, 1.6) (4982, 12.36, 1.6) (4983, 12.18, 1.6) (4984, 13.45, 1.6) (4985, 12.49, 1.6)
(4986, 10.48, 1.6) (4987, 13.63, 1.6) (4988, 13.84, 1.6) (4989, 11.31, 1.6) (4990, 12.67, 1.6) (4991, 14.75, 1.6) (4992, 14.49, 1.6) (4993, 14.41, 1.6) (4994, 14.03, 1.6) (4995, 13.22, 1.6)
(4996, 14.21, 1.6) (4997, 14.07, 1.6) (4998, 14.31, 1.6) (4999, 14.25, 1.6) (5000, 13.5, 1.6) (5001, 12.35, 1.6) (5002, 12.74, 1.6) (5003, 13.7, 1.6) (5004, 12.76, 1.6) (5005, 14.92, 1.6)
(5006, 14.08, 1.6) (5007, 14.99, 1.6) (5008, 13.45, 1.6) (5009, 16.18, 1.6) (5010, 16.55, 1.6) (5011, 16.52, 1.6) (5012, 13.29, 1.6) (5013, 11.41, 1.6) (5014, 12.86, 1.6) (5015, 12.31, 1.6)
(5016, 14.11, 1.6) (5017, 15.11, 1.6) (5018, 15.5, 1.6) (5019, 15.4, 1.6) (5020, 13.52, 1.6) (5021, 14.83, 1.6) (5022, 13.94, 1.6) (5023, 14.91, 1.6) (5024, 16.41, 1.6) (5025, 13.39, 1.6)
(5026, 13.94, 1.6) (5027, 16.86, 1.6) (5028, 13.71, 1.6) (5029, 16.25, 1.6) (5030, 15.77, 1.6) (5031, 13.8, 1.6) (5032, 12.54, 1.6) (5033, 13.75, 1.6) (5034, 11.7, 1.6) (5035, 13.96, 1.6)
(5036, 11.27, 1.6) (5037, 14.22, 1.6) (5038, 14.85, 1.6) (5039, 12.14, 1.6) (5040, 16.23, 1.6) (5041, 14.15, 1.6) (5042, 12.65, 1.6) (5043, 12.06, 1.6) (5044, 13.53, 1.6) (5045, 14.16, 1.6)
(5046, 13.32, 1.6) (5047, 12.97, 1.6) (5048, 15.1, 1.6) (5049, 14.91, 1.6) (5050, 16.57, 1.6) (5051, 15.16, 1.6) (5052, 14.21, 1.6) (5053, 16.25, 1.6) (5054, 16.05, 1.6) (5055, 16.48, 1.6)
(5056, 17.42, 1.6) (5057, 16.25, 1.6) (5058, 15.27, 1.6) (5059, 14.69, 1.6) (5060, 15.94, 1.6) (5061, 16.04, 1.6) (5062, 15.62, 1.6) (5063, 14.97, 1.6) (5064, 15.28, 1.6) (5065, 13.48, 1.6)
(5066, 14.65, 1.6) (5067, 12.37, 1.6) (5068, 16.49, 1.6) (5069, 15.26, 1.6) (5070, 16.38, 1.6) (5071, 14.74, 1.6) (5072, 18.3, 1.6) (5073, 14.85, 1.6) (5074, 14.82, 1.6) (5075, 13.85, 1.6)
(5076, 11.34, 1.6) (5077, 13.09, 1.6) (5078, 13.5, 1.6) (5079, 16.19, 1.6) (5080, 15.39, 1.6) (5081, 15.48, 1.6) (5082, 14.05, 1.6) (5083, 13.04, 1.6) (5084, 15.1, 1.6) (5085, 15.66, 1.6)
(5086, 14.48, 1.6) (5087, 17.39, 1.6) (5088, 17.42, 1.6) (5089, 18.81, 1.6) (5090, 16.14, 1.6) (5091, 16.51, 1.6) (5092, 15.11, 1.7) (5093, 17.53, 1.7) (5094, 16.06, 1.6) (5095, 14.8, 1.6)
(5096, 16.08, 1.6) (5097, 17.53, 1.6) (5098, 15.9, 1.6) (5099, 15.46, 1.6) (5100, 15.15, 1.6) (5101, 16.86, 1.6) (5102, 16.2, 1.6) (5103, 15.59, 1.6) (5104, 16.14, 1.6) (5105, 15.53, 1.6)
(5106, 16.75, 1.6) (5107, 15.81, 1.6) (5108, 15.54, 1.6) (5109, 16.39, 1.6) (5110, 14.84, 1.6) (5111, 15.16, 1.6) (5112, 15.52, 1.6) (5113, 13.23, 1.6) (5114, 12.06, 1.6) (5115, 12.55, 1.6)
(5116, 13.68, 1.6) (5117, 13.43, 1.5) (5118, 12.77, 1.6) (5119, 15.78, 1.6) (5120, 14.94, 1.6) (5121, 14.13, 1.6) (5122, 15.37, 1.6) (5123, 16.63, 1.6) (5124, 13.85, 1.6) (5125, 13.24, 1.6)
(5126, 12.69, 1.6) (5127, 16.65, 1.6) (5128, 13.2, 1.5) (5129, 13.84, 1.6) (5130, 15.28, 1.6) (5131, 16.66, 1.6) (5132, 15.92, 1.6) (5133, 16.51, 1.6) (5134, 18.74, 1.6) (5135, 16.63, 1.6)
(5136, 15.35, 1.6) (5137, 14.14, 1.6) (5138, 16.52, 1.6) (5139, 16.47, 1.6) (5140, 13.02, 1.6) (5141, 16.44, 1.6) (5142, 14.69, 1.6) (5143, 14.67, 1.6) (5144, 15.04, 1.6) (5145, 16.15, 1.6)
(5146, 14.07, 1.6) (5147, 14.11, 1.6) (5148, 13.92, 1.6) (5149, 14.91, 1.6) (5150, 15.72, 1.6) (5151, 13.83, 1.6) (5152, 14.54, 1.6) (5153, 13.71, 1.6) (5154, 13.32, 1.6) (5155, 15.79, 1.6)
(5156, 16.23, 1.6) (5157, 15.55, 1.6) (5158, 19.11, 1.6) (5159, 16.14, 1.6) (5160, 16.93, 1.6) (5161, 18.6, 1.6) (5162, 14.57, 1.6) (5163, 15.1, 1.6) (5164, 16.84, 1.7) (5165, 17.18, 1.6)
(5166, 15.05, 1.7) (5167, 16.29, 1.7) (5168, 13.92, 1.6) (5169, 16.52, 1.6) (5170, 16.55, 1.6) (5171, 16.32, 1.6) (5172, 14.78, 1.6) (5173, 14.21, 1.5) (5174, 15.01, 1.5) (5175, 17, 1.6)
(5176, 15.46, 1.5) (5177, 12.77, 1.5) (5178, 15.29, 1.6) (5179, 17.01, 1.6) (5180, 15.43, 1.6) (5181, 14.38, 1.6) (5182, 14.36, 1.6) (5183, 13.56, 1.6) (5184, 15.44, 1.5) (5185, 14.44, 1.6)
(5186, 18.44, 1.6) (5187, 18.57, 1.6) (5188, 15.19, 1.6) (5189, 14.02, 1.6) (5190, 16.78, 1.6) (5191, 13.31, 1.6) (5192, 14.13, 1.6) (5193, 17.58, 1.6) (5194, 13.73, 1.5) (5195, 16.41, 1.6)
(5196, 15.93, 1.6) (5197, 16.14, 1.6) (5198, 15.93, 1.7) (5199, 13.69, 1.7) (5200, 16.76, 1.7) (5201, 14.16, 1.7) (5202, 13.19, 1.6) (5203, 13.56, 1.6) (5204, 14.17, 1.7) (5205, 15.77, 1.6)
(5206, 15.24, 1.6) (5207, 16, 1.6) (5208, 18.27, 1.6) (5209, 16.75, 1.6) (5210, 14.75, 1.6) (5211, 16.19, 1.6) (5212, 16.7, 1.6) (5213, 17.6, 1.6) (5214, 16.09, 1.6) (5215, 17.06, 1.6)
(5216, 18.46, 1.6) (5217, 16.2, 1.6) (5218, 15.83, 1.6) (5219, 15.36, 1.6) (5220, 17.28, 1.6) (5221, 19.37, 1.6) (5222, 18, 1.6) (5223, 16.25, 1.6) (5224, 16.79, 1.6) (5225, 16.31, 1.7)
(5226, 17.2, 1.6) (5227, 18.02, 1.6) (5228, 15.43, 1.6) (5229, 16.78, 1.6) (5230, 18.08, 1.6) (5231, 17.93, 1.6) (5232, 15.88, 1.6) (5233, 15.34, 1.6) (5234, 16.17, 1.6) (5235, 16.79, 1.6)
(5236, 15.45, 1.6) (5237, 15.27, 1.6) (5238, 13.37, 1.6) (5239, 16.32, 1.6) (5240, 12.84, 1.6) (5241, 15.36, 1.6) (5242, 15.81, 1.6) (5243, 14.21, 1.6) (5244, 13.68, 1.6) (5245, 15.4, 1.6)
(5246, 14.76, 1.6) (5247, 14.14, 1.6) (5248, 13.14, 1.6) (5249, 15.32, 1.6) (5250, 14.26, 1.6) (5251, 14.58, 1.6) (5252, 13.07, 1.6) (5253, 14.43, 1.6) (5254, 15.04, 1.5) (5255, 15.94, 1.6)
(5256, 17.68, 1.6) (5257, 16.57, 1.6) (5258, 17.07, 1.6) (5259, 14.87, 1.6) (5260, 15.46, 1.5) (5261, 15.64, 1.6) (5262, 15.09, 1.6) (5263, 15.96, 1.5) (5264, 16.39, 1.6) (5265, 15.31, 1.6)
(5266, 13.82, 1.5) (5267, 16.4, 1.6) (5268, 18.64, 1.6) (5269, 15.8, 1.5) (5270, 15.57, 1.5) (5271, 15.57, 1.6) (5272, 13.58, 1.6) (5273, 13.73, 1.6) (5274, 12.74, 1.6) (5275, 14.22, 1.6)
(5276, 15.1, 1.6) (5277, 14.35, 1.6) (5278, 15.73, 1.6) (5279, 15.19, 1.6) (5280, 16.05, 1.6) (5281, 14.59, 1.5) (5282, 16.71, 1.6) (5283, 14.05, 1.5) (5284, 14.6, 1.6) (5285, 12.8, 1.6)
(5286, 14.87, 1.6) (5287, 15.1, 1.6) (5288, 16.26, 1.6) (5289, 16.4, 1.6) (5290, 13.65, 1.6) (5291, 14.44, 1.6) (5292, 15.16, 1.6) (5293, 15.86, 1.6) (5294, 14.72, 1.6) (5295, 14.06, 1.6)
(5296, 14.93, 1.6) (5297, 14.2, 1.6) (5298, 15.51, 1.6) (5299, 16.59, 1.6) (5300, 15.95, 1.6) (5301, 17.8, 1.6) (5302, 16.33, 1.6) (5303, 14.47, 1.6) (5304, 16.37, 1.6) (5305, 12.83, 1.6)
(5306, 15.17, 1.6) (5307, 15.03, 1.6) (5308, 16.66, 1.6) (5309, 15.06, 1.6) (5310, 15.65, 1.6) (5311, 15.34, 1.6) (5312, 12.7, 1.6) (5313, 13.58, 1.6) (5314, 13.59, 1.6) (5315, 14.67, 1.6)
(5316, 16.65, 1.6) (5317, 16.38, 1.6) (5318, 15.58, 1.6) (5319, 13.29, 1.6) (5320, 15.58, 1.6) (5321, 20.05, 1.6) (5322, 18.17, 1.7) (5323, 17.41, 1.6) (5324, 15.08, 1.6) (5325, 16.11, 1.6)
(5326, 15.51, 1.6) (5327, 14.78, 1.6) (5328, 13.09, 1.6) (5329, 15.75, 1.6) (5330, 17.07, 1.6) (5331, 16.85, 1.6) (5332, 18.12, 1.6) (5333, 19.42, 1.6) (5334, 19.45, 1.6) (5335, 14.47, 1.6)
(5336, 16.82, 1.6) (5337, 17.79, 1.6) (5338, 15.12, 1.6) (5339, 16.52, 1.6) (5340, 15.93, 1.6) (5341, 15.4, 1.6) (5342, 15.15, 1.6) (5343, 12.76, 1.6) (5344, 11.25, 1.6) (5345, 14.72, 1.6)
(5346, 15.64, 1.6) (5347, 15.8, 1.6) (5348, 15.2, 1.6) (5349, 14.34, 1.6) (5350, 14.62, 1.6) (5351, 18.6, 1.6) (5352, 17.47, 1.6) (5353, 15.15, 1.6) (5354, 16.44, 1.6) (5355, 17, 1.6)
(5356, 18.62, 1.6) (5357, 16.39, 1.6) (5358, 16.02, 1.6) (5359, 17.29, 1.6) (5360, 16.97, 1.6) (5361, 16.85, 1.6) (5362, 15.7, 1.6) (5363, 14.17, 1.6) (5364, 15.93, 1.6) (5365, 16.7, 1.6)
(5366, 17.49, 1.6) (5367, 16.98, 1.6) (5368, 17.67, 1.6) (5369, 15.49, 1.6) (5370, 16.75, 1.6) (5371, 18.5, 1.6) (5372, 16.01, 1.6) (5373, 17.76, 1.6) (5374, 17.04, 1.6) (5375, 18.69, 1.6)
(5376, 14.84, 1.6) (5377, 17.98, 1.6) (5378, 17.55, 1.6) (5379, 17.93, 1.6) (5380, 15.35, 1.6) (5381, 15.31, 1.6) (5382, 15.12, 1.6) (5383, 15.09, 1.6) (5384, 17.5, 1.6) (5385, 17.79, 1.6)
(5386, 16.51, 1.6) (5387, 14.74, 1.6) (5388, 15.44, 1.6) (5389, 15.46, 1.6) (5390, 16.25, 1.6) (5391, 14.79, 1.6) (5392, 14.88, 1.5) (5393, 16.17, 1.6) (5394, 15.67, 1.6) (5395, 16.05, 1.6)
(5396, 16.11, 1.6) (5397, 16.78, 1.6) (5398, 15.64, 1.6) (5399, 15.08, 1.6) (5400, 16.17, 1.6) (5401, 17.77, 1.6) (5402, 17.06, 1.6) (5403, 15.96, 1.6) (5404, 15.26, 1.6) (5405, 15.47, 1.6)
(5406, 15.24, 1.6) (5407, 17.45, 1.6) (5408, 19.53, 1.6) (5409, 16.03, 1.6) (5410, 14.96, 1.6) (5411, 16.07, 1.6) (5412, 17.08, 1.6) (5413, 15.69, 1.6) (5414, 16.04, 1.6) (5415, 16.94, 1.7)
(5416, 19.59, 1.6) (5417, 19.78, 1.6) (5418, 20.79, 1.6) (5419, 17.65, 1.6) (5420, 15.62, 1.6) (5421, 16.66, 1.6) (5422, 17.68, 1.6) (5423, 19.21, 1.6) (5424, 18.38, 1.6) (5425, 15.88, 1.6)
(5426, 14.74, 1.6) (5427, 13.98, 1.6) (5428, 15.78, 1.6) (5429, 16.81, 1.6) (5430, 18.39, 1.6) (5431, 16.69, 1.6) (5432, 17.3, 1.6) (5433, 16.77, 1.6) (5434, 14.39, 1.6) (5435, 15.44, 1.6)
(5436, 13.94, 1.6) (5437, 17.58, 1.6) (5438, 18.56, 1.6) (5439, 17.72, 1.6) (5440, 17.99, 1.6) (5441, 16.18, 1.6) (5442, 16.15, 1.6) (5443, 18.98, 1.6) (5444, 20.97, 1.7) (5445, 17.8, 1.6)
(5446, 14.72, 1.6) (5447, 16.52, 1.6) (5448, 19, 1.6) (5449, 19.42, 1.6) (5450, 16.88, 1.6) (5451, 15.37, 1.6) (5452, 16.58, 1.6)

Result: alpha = 1.26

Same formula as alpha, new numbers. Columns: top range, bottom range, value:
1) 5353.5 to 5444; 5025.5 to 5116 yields 1.26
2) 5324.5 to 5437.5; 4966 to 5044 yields 1.39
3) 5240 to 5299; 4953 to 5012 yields 1.30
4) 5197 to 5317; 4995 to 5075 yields 1.16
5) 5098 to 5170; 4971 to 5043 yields 1.17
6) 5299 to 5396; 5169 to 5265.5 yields 1.08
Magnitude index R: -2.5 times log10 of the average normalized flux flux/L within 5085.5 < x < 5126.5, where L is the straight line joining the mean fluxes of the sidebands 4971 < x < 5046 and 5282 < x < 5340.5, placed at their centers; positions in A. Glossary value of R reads -0.07 mag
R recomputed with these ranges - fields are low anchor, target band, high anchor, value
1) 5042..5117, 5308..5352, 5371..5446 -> 0.04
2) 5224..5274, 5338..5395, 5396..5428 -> 0.02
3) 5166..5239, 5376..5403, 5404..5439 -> 0.04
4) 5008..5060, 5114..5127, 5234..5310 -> 0.05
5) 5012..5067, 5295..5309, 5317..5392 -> 0.03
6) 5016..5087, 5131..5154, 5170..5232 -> 0.01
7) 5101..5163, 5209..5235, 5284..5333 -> -0.10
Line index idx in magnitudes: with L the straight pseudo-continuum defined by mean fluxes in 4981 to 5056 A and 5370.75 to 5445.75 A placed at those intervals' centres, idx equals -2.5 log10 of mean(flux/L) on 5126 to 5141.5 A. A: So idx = -0.06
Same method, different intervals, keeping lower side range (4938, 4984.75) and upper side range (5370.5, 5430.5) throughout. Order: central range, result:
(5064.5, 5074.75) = -0.14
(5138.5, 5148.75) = -0.06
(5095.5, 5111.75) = -0.17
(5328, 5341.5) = -0.05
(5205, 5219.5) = -0.12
